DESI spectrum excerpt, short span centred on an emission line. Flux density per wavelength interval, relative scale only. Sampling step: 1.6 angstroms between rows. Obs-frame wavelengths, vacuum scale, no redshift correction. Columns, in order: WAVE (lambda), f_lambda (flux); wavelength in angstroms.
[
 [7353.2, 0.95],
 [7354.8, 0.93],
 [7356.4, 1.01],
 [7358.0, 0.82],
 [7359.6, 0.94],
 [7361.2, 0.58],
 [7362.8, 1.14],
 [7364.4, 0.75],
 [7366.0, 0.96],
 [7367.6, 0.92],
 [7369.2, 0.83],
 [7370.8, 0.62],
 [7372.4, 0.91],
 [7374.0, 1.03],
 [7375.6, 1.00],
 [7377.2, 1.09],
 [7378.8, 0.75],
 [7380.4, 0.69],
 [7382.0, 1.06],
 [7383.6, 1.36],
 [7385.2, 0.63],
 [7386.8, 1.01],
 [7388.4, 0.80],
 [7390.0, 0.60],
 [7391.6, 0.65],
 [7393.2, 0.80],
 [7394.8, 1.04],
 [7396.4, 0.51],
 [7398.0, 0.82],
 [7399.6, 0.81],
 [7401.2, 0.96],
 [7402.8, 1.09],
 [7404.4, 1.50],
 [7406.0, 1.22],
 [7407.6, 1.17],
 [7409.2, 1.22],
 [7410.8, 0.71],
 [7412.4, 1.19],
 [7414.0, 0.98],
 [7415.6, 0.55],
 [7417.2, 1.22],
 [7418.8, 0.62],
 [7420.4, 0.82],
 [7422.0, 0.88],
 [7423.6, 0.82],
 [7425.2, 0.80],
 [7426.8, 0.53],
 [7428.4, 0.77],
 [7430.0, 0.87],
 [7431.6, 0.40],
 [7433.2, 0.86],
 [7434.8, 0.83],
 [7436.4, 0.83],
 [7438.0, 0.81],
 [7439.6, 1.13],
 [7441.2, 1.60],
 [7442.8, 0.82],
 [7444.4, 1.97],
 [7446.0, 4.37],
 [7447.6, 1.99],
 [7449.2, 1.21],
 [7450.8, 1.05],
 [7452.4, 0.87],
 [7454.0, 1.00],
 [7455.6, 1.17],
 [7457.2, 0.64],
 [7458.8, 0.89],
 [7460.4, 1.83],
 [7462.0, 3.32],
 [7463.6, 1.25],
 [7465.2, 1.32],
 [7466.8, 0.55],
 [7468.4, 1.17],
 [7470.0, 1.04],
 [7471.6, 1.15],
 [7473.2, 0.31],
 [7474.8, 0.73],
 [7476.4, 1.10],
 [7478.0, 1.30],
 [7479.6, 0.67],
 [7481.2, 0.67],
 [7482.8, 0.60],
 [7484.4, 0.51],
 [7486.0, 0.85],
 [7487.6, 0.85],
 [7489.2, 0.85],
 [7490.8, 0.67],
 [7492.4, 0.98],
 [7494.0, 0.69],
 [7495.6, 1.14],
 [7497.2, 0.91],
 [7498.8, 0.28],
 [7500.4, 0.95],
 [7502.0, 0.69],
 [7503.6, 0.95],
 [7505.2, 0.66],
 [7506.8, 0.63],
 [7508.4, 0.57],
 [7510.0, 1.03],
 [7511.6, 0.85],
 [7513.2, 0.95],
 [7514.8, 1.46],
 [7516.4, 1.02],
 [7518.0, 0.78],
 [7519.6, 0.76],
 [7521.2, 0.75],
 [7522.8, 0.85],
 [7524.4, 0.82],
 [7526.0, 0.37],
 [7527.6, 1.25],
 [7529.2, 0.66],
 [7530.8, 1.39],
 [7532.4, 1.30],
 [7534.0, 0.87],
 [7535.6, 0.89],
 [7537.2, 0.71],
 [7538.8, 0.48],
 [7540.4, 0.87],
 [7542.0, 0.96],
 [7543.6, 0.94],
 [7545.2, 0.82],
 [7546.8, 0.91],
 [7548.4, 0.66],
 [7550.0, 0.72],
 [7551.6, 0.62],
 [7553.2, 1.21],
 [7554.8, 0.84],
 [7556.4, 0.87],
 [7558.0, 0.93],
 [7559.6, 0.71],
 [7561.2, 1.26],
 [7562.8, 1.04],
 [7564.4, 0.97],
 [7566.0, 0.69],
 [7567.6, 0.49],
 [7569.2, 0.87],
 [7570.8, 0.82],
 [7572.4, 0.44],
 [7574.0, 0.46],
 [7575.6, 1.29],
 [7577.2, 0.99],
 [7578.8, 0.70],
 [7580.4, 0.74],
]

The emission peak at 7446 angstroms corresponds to [S II]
